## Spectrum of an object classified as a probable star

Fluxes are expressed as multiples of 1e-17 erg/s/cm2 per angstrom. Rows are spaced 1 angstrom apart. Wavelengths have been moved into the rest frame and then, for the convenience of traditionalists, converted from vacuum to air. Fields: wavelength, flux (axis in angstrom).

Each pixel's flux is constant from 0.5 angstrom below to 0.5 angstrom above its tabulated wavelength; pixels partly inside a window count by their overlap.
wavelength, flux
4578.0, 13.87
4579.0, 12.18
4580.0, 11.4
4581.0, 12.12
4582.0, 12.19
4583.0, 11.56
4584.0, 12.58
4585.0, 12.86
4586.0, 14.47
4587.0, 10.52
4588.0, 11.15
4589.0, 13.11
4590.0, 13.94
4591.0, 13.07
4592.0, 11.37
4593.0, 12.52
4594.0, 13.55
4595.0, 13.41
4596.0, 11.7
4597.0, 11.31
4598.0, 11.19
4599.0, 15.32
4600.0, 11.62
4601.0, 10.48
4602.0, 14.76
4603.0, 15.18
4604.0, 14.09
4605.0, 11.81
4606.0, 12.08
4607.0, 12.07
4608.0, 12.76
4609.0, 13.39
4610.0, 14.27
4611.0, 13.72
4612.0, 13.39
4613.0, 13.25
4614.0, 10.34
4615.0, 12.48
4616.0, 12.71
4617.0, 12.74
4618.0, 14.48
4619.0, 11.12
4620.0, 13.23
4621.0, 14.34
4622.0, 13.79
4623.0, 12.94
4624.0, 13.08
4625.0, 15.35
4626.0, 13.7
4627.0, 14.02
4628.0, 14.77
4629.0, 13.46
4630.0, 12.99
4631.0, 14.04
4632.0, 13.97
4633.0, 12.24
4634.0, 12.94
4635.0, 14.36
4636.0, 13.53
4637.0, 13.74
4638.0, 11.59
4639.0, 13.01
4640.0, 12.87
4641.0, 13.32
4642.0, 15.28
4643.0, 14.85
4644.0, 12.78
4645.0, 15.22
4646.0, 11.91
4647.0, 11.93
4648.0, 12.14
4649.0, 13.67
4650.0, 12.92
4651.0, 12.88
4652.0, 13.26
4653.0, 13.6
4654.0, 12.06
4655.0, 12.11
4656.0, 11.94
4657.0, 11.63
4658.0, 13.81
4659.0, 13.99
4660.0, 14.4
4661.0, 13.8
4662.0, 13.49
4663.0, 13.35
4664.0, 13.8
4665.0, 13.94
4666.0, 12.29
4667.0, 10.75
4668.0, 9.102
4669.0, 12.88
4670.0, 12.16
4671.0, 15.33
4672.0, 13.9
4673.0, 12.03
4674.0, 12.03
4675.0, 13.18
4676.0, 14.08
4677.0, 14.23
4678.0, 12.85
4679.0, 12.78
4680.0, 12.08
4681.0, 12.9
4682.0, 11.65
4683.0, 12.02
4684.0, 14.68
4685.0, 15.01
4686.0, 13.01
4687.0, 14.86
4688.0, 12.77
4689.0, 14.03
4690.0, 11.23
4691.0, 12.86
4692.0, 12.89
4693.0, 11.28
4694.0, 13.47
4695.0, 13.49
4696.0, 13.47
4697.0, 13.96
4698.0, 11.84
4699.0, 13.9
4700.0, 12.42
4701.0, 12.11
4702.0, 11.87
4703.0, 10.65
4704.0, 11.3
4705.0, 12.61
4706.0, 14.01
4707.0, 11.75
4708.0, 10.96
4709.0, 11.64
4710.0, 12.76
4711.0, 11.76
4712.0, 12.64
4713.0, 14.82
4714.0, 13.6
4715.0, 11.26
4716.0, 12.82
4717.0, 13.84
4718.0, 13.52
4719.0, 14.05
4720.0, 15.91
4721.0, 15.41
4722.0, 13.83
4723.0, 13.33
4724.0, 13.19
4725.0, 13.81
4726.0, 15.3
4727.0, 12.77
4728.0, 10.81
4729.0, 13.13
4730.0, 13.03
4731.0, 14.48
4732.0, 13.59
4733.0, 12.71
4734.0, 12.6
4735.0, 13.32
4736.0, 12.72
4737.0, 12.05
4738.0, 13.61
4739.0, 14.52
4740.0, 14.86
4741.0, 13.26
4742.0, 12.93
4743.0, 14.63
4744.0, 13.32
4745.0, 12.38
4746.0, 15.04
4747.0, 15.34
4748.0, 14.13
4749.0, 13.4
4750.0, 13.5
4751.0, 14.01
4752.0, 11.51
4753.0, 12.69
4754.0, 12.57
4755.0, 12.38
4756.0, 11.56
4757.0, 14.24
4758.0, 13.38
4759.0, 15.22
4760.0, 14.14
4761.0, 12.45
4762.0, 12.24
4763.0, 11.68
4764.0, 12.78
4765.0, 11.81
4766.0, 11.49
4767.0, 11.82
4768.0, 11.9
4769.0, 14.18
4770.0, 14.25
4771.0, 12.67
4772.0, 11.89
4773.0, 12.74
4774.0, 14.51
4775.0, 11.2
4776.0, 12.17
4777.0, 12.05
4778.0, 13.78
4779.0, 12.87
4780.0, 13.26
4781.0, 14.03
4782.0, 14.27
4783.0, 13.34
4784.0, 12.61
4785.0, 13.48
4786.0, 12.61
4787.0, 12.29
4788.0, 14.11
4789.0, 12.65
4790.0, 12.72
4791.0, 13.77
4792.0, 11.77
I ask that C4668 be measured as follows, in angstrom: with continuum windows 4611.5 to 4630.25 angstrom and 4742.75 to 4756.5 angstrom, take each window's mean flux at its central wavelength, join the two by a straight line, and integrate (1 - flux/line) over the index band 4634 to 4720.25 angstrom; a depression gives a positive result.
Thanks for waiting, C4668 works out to 2.0 angstrom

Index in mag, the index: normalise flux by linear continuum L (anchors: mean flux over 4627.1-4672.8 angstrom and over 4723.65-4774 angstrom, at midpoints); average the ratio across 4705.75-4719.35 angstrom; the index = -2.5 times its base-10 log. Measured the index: 0.03 mag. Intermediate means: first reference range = 13.2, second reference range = 13.2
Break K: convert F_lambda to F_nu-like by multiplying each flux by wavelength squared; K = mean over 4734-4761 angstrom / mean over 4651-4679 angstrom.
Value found 1.08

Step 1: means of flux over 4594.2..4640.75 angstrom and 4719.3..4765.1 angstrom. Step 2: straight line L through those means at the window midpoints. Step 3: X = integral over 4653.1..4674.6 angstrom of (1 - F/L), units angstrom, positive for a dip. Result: 0.67 angstrom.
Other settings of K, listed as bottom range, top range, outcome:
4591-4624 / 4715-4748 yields 1.11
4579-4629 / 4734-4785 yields 1.09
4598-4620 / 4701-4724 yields 1.04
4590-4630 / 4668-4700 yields 1.03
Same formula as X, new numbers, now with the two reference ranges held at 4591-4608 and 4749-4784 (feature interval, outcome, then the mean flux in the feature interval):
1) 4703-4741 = -0.96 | 13.2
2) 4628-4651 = -1.09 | 13.3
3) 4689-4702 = 0.04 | 12.8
